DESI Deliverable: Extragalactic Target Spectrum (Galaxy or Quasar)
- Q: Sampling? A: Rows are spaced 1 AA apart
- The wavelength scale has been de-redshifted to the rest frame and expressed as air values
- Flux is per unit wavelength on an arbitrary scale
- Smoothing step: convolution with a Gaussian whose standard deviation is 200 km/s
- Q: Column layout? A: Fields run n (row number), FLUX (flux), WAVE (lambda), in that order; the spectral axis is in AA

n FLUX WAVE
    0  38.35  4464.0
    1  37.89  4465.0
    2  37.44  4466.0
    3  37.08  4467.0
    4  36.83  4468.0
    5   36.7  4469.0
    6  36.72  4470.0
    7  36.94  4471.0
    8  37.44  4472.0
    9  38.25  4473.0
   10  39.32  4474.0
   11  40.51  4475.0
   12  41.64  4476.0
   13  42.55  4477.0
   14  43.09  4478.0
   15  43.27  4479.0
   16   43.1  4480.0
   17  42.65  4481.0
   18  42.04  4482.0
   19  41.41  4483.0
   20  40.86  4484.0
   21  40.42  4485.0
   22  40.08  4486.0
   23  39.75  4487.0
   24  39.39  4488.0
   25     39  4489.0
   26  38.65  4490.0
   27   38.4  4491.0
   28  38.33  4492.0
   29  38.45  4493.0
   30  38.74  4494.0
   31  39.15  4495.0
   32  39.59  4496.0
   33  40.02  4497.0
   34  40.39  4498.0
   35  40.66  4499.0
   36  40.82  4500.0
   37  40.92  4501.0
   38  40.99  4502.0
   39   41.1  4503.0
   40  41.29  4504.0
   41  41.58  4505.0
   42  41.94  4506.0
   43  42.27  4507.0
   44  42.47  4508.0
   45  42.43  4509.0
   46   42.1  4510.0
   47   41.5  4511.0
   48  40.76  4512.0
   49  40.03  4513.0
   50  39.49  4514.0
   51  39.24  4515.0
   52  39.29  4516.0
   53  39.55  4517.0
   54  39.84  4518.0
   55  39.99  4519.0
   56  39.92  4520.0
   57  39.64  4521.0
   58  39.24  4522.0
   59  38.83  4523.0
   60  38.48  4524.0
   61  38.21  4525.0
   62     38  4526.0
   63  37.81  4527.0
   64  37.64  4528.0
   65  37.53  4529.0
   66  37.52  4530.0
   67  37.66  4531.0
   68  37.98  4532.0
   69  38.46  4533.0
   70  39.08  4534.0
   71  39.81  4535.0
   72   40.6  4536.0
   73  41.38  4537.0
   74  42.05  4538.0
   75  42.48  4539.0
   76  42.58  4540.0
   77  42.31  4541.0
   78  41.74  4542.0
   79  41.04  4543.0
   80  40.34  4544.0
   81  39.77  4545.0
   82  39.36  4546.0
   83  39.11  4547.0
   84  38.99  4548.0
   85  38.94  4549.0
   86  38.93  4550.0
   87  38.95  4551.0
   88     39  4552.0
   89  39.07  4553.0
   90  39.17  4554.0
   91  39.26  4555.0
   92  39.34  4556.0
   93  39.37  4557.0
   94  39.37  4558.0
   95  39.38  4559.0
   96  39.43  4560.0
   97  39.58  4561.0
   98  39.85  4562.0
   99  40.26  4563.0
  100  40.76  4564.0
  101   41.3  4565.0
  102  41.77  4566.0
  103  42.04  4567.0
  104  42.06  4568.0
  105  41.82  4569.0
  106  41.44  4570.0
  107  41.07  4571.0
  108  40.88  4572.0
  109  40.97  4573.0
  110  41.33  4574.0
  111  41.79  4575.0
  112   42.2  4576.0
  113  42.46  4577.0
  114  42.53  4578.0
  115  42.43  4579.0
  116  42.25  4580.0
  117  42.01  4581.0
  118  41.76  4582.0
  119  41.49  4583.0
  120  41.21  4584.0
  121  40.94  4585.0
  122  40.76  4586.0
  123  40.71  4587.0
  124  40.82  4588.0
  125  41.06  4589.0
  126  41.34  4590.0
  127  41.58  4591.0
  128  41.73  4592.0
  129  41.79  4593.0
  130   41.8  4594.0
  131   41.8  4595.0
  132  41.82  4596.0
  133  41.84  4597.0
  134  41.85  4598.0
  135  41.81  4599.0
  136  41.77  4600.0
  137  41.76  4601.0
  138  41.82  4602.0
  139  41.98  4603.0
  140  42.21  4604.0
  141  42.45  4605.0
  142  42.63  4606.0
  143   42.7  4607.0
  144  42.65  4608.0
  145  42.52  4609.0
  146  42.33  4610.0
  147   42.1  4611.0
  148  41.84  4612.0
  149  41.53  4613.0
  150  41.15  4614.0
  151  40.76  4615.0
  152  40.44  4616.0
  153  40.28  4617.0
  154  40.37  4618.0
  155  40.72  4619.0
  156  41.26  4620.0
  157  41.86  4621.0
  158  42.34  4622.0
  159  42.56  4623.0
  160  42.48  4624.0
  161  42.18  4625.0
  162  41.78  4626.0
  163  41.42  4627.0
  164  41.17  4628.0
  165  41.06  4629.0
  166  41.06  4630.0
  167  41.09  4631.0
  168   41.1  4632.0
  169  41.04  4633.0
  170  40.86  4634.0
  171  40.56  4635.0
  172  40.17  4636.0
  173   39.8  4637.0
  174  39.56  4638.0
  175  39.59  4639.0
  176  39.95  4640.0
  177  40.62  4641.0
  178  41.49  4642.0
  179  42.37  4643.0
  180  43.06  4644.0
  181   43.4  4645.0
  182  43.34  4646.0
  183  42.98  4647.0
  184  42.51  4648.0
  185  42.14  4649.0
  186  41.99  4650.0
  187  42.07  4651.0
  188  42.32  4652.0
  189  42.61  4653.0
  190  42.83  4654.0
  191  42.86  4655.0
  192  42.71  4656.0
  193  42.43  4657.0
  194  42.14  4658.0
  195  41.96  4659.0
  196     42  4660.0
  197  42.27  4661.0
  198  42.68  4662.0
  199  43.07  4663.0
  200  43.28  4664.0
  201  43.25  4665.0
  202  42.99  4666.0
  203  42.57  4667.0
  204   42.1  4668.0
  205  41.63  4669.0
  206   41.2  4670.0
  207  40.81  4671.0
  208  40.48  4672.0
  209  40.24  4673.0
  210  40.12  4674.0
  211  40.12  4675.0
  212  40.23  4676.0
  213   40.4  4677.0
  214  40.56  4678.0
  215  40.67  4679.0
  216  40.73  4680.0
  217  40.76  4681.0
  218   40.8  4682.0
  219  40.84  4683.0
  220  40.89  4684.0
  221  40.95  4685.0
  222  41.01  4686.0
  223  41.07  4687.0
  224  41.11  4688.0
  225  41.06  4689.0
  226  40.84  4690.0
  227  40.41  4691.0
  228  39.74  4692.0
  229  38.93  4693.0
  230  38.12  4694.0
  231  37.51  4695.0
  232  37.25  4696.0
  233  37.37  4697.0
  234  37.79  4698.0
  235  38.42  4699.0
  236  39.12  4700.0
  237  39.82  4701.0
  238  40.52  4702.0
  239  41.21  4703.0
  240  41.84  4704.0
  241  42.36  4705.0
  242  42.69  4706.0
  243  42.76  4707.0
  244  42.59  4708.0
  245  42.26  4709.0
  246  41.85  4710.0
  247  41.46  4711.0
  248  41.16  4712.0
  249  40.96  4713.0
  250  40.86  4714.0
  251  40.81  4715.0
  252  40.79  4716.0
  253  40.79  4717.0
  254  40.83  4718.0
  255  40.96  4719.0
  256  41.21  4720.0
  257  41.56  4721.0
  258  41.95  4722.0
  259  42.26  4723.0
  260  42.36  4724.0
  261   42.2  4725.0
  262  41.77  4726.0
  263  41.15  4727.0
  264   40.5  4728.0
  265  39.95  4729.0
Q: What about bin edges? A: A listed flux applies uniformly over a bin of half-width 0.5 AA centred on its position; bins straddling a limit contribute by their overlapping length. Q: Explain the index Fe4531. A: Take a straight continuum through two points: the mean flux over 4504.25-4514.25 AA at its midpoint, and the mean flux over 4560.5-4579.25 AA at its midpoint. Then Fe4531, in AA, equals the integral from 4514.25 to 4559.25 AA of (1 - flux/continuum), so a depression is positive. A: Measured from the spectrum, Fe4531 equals 2.14 AA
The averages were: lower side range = 41.5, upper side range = 41.4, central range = 39.5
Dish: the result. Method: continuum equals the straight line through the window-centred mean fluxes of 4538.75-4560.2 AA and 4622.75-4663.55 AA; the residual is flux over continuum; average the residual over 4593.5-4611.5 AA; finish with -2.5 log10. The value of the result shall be -0.03 mag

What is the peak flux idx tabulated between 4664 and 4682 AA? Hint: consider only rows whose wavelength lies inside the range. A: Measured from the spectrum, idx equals 43.28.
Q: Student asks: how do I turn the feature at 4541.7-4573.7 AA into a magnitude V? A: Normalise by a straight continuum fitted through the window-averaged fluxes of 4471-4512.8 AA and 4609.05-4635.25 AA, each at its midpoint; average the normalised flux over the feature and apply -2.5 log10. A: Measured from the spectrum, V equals 0.02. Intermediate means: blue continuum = 40.6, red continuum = 41.4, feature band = 40.1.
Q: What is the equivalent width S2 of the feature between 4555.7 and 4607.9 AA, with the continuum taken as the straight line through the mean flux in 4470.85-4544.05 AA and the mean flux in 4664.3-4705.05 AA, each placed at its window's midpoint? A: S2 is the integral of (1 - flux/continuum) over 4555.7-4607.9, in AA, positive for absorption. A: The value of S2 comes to -1.4 AA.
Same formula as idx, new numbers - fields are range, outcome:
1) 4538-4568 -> 42.58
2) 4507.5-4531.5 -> 42.47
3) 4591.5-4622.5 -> 42.7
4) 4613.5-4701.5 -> 43.4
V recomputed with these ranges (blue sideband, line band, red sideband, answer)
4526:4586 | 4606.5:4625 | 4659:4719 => -0.03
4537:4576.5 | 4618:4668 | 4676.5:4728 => -0.03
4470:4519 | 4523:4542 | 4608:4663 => 0.03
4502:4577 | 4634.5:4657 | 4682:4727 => -0.03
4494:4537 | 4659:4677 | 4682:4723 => -0.03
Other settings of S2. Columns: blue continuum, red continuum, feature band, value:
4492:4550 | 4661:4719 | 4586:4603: -0.5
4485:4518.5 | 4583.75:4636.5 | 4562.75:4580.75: -0.3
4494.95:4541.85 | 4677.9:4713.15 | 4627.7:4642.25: -0.1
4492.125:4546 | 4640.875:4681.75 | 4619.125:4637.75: 0.1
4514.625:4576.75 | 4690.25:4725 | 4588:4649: -2.0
